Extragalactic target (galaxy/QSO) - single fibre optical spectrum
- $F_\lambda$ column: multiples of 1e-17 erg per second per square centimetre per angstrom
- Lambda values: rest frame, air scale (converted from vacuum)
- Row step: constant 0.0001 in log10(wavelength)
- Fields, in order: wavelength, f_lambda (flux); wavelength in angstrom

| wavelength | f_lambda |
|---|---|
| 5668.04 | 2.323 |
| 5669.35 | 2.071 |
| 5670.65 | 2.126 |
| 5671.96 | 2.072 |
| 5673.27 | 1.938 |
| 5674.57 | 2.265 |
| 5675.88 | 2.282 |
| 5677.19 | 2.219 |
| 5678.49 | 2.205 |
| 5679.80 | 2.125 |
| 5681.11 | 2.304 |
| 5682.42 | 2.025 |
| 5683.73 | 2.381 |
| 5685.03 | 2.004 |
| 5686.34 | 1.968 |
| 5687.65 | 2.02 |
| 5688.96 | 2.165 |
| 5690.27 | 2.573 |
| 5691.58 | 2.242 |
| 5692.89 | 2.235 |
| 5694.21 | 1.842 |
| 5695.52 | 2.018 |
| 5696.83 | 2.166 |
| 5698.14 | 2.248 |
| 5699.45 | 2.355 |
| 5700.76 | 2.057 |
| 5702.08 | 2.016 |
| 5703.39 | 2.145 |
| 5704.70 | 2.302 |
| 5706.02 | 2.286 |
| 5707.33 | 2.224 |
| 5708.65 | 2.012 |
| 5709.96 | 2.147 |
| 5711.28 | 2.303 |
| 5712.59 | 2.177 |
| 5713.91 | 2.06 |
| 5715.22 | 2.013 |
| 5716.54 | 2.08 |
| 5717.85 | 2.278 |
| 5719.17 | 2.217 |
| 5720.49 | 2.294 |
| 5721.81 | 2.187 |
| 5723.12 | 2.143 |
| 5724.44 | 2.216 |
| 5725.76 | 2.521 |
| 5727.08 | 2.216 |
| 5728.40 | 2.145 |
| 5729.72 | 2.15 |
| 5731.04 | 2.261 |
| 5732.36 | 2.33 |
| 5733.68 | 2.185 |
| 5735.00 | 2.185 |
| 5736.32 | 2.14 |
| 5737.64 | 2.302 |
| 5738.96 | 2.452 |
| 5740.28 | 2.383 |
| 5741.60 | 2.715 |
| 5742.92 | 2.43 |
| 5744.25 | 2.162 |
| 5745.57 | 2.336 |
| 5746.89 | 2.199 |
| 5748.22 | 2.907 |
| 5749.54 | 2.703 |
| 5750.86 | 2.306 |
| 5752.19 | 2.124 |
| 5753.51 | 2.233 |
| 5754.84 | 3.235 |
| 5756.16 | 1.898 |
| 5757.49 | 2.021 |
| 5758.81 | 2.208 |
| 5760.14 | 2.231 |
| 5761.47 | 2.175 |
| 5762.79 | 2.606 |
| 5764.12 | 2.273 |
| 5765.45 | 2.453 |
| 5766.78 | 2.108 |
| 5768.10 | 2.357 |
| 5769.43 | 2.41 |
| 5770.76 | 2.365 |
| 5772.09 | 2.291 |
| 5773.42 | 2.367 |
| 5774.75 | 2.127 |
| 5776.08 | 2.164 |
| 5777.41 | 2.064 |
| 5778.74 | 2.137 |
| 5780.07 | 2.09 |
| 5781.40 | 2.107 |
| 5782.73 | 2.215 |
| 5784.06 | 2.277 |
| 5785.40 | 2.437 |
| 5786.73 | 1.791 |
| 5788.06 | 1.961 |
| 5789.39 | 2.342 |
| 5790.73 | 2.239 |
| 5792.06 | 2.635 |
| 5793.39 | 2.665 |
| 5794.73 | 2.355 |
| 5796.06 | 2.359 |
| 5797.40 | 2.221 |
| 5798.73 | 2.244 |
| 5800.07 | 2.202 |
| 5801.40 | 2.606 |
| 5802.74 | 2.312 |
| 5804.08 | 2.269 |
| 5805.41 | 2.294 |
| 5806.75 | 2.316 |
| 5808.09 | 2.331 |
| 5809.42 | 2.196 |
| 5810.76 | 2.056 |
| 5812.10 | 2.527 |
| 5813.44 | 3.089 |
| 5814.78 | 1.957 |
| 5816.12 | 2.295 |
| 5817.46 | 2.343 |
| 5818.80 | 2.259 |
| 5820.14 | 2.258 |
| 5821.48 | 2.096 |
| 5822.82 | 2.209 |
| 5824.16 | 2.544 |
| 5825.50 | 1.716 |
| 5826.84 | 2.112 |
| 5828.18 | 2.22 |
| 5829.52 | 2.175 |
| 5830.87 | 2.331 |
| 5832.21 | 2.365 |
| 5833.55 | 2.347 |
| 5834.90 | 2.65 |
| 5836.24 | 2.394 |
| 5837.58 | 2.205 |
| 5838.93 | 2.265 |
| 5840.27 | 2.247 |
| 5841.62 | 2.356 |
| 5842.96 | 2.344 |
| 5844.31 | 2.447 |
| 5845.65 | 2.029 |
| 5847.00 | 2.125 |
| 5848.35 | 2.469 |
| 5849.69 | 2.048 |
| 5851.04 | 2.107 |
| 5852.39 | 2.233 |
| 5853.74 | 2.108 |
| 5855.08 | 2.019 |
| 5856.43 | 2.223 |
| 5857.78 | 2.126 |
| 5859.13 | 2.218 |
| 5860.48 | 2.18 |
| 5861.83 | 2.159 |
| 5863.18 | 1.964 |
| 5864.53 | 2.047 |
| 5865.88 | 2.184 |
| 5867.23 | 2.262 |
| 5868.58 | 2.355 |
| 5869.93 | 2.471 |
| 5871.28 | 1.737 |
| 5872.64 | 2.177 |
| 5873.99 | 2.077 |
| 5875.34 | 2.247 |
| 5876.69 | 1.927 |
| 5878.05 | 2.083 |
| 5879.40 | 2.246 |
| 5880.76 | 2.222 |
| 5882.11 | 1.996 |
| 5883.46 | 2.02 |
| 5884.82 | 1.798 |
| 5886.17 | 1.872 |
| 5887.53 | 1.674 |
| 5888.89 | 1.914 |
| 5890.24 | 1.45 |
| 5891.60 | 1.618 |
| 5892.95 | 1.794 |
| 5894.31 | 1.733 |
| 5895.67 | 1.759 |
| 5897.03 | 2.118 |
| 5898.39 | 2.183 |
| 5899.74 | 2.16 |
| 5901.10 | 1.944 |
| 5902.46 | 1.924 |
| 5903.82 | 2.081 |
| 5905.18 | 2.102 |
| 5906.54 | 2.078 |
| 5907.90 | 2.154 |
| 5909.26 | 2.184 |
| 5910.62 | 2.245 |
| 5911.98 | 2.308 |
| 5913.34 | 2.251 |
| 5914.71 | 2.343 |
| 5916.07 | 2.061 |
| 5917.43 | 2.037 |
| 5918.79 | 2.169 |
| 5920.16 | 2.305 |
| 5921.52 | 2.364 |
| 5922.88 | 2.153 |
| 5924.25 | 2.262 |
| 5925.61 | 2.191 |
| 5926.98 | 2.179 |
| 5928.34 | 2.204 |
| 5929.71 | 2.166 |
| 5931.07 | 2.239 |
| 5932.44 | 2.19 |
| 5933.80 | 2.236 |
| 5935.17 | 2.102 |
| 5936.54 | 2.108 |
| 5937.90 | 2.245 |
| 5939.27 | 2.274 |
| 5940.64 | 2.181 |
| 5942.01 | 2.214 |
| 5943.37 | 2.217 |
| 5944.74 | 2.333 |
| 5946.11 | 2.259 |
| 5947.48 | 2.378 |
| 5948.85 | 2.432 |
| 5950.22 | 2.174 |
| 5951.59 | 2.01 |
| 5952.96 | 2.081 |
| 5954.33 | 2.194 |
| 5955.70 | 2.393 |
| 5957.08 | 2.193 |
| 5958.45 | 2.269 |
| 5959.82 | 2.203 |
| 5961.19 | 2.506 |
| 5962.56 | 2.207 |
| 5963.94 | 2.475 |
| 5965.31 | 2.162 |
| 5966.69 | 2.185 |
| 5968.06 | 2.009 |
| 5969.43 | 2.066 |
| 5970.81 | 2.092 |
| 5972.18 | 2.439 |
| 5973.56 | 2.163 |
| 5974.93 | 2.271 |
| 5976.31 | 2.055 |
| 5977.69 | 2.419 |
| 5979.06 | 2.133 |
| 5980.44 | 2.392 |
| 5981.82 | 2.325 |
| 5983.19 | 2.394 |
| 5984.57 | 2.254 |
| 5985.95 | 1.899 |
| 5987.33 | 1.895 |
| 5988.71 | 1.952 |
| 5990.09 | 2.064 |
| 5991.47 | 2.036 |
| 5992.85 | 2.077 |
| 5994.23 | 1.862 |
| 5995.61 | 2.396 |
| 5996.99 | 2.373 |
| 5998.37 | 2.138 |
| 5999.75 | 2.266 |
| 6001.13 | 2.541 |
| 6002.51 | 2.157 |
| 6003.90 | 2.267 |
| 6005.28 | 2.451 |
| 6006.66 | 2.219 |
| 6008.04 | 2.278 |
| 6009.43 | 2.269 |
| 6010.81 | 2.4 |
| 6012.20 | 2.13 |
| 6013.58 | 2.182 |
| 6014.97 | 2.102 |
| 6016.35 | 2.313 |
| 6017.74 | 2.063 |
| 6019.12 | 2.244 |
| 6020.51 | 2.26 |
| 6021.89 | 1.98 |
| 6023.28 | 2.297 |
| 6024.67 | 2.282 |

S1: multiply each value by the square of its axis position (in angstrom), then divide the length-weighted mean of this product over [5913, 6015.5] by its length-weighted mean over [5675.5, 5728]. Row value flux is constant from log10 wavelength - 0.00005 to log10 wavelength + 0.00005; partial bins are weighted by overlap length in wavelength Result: 1.1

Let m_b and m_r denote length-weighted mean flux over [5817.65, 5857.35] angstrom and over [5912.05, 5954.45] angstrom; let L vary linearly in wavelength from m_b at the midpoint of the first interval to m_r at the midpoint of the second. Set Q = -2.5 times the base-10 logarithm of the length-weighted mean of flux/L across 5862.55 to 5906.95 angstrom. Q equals 0.113 mag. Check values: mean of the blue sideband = 2.24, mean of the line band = 2.01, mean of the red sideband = 2.21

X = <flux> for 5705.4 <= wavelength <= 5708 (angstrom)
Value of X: 2.25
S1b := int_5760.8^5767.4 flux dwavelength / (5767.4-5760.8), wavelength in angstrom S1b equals 2.32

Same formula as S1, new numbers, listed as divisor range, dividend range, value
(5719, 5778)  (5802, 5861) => 1.01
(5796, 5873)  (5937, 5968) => 1.04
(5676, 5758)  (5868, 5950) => 1.01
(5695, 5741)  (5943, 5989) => 1.09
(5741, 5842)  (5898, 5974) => 1.00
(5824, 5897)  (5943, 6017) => 1.09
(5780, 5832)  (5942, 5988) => 1.03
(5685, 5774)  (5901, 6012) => 1.06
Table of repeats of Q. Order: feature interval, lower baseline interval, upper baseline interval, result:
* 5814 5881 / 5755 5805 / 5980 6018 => 0.02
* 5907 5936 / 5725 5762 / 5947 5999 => 0.01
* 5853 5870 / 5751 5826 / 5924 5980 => 0.04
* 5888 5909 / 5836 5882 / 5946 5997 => 0.13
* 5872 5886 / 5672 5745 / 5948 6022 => 0.07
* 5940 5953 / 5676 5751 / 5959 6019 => -0.01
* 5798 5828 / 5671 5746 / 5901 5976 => -0.04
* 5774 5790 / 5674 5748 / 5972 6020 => 0.04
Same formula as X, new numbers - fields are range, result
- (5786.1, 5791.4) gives 2.09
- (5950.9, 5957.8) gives 2.17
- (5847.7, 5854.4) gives 2.19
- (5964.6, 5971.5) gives 2.11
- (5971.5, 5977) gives 2.23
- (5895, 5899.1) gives 2.02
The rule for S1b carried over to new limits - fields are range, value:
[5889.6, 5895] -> 1.65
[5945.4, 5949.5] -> 2.35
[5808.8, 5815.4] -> 2.37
